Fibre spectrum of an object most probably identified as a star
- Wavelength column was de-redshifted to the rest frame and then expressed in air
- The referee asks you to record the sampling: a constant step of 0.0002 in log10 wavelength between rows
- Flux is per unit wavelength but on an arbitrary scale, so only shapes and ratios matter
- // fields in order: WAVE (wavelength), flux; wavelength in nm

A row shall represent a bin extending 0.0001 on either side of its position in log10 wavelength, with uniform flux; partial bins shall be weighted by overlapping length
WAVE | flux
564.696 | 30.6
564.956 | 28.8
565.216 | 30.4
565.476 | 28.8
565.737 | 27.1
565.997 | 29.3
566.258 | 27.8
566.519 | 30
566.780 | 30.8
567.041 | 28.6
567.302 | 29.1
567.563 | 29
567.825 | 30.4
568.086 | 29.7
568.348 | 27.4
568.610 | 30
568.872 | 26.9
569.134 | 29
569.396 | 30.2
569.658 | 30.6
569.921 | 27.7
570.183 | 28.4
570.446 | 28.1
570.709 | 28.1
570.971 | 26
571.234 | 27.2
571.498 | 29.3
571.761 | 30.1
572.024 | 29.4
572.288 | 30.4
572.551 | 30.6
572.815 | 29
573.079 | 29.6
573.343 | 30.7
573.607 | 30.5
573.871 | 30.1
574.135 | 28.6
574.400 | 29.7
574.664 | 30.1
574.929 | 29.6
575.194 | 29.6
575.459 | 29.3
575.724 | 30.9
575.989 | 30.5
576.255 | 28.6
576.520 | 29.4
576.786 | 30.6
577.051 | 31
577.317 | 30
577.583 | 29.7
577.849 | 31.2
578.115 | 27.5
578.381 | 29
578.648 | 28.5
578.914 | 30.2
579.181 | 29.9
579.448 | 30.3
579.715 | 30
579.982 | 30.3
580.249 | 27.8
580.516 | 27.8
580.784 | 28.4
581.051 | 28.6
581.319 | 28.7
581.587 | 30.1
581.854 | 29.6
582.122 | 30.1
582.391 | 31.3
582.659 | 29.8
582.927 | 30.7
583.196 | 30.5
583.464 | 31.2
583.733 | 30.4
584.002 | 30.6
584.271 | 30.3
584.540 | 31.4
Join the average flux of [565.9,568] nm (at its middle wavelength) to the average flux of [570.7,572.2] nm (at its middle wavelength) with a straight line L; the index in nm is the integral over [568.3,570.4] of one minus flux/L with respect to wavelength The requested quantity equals 0.005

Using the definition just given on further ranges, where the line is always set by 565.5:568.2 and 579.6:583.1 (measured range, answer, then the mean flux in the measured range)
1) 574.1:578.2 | -0.06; 29.8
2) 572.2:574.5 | -0.05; 29.9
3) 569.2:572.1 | 0.06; 28.6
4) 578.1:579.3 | 0.01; 29.2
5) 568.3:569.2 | 0.03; 28.4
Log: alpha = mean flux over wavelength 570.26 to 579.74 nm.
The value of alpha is 29.5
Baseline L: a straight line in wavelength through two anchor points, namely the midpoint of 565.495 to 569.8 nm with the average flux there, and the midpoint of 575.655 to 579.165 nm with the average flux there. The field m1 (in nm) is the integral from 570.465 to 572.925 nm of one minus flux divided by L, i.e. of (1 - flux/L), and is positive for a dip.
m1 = 0.04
